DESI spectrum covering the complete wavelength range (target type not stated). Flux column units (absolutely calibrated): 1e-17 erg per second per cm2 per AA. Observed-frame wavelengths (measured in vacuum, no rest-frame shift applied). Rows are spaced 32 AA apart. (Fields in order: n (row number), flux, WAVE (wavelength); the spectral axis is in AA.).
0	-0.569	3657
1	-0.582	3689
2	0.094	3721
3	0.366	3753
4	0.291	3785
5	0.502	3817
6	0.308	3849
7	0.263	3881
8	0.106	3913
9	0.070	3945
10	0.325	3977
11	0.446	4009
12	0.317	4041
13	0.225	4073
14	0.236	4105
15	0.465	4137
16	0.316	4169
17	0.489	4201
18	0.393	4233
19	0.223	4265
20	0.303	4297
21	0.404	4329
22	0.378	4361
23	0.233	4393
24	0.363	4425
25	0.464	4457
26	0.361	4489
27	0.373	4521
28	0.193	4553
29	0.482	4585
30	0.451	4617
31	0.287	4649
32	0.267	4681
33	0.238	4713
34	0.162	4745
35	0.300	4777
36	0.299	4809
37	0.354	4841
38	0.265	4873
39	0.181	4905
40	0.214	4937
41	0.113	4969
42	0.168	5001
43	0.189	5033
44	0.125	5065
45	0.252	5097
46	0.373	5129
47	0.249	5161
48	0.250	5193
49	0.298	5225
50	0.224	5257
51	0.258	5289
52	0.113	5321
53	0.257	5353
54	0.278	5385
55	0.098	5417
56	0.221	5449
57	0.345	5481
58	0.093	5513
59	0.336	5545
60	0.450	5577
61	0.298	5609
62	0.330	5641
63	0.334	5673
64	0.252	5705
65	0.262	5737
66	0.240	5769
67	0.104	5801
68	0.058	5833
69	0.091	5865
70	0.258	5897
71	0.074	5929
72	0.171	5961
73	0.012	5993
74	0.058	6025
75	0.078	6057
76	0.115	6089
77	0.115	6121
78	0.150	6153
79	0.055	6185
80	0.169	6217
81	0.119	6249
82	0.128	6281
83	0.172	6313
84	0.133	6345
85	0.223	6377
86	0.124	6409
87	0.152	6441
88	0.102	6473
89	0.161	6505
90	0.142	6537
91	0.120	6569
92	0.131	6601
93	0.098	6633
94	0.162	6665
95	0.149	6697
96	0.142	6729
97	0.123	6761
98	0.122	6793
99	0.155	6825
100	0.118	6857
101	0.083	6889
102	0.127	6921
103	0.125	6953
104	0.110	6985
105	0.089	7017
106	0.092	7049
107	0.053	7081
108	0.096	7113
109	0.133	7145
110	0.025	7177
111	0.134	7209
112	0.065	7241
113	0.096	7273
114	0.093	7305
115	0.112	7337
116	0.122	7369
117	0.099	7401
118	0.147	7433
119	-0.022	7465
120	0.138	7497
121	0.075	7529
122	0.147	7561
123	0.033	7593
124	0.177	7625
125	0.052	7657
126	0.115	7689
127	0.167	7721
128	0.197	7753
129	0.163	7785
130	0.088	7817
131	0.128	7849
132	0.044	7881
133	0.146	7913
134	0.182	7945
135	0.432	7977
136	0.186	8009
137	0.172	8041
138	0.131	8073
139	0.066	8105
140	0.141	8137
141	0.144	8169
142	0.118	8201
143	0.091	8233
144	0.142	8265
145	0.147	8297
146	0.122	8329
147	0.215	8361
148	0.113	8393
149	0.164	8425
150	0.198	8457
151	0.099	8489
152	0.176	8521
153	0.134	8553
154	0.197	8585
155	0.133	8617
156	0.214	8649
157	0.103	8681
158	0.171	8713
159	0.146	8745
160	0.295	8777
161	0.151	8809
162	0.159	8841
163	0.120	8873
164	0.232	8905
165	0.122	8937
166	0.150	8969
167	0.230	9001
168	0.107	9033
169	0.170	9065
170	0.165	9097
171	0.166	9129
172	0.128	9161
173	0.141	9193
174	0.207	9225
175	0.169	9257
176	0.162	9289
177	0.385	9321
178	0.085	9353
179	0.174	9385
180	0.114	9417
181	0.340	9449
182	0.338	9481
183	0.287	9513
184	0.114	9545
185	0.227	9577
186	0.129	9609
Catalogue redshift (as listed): 1.14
